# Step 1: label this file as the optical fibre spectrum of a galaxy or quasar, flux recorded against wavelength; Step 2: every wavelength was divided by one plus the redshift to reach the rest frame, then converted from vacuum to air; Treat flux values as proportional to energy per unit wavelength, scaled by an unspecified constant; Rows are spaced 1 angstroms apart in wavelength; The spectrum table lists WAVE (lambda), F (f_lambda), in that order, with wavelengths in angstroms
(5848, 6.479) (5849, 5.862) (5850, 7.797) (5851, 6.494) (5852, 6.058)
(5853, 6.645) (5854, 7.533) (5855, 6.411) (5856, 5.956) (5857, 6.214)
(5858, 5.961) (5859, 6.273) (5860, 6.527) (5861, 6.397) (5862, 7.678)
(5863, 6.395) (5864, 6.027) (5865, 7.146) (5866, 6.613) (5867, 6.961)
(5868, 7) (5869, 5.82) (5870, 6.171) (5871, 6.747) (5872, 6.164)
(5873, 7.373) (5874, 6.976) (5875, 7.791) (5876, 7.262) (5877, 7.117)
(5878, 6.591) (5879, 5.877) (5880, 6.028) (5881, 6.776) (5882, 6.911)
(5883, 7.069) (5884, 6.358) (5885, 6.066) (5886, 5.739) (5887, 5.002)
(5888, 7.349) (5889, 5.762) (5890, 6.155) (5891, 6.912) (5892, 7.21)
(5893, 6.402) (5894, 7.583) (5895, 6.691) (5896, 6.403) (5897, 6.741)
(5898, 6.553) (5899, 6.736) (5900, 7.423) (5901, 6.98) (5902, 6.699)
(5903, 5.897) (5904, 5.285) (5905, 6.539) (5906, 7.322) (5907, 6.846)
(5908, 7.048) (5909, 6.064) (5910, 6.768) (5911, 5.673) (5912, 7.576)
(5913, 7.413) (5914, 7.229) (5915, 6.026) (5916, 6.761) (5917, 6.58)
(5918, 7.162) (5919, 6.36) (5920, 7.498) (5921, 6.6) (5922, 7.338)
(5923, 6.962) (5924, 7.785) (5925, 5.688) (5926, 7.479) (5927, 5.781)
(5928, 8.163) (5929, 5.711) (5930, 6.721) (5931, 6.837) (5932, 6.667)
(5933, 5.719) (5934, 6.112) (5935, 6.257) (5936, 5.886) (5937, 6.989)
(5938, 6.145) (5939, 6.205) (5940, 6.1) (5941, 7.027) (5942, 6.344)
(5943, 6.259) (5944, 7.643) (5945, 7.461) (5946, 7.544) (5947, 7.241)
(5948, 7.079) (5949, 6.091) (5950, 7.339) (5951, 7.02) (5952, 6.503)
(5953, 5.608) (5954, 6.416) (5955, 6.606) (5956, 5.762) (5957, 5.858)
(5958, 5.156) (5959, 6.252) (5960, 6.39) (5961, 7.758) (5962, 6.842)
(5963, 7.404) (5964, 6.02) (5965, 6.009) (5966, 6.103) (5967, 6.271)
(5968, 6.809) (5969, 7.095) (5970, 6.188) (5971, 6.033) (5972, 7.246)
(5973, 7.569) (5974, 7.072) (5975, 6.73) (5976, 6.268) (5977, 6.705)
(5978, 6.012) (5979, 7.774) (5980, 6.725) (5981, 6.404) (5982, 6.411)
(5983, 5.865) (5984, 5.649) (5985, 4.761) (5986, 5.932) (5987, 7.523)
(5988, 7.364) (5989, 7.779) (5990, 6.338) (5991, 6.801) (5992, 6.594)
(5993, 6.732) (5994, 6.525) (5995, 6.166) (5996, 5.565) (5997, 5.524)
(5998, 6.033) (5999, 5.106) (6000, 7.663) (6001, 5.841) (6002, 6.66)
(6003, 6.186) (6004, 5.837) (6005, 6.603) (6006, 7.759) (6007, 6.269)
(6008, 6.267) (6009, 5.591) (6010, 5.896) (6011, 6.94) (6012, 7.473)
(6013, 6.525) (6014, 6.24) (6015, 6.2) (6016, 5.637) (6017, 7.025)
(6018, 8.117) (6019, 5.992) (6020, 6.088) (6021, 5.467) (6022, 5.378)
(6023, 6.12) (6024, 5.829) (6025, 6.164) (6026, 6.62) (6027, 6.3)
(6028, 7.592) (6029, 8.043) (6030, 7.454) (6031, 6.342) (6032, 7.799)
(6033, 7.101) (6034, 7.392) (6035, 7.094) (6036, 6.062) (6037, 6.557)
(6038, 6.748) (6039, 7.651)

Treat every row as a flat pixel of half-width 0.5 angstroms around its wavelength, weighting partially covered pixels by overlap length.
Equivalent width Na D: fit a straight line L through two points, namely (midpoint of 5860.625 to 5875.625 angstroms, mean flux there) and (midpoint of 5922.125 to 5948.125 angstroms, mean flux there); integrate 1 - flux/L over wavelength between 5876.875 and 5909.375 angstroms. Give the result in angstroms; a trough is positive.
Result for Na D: 0.9 angstroms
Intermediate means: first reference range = 6.76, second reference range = 6.69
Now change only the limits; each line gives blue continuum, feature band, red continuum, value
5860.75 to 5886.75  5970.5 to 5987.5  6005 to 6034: 0.2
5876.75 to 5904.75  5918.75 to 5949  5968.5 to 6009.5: -1.0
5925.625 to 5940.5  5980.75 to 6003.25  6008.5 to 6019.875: 0.6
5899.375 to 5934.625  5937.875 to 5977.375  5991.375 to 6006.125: -0.7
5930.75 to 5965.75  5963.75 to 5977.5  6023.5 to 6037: 0.1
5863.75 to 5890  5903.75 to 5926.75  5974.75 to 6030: -0.9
